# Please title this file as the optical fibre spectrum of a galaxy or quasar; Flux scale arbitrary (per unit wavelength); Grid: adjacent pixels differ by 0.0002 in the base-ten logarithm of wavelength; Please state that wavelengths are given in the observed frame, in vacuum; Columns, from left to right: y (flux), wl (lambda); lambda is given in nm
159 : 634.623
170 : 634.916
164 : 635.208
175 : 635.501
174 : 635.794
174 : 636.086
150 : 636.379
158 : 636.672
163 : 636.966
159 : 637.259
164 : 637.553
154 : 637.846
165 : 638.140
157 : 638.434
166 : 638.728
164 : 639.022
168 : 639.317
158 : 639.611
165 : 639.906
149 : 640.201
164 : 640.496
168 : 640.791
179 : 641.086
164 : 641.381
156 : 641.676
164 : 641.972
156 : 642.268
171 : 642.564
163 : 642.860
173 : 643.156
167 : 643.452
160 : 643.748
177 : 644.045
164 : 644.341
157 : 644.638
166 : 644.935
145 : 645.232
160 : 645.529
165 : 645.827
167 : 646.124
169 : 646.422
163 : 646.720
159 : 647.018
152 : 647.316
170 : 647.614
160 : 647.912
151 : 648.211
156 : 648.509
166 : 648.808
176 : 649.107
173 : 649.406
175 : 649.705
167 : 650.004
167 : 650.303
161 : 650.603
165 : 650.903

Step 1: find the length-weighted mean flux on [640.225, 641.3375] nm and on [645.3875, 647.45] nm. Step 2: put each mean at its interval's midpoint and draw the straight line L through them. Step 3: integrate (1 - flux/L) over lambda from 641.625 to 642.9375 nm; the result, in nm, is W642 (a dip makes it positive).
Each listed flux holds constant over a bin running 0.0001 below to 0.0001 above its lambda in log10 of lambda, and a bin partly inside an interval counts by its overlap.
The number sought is 0.03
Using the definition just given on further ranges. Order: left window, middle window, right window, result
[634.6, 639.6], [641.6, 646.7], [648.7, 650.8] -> 0.10 nm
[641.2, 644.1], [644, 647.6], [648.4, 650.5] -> 0.10 nm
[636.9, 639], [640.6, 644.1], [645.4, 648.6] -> -0.11 nm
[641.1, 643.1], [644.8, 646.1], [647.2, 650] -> 0.04 nm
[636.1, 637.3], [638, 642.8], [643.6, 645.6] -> -0.10 nm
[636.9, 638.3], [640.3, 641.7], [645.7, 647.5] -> -0.04 nm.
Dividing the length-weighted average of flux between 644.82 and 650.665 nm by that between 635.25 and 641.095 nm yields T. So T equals 1.00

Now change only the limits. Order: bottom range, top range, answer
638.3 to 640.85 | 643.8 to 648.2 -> 1.00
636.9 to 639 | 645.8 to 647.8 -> 1.01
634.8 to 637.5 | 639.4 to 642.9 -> 0.99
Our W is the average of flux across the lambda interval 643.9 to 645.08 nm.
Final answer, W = 166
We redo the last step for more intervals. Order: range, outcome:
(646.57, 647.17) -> 161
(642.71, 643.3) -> 168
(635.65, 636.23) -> 174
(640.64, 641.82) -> 167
